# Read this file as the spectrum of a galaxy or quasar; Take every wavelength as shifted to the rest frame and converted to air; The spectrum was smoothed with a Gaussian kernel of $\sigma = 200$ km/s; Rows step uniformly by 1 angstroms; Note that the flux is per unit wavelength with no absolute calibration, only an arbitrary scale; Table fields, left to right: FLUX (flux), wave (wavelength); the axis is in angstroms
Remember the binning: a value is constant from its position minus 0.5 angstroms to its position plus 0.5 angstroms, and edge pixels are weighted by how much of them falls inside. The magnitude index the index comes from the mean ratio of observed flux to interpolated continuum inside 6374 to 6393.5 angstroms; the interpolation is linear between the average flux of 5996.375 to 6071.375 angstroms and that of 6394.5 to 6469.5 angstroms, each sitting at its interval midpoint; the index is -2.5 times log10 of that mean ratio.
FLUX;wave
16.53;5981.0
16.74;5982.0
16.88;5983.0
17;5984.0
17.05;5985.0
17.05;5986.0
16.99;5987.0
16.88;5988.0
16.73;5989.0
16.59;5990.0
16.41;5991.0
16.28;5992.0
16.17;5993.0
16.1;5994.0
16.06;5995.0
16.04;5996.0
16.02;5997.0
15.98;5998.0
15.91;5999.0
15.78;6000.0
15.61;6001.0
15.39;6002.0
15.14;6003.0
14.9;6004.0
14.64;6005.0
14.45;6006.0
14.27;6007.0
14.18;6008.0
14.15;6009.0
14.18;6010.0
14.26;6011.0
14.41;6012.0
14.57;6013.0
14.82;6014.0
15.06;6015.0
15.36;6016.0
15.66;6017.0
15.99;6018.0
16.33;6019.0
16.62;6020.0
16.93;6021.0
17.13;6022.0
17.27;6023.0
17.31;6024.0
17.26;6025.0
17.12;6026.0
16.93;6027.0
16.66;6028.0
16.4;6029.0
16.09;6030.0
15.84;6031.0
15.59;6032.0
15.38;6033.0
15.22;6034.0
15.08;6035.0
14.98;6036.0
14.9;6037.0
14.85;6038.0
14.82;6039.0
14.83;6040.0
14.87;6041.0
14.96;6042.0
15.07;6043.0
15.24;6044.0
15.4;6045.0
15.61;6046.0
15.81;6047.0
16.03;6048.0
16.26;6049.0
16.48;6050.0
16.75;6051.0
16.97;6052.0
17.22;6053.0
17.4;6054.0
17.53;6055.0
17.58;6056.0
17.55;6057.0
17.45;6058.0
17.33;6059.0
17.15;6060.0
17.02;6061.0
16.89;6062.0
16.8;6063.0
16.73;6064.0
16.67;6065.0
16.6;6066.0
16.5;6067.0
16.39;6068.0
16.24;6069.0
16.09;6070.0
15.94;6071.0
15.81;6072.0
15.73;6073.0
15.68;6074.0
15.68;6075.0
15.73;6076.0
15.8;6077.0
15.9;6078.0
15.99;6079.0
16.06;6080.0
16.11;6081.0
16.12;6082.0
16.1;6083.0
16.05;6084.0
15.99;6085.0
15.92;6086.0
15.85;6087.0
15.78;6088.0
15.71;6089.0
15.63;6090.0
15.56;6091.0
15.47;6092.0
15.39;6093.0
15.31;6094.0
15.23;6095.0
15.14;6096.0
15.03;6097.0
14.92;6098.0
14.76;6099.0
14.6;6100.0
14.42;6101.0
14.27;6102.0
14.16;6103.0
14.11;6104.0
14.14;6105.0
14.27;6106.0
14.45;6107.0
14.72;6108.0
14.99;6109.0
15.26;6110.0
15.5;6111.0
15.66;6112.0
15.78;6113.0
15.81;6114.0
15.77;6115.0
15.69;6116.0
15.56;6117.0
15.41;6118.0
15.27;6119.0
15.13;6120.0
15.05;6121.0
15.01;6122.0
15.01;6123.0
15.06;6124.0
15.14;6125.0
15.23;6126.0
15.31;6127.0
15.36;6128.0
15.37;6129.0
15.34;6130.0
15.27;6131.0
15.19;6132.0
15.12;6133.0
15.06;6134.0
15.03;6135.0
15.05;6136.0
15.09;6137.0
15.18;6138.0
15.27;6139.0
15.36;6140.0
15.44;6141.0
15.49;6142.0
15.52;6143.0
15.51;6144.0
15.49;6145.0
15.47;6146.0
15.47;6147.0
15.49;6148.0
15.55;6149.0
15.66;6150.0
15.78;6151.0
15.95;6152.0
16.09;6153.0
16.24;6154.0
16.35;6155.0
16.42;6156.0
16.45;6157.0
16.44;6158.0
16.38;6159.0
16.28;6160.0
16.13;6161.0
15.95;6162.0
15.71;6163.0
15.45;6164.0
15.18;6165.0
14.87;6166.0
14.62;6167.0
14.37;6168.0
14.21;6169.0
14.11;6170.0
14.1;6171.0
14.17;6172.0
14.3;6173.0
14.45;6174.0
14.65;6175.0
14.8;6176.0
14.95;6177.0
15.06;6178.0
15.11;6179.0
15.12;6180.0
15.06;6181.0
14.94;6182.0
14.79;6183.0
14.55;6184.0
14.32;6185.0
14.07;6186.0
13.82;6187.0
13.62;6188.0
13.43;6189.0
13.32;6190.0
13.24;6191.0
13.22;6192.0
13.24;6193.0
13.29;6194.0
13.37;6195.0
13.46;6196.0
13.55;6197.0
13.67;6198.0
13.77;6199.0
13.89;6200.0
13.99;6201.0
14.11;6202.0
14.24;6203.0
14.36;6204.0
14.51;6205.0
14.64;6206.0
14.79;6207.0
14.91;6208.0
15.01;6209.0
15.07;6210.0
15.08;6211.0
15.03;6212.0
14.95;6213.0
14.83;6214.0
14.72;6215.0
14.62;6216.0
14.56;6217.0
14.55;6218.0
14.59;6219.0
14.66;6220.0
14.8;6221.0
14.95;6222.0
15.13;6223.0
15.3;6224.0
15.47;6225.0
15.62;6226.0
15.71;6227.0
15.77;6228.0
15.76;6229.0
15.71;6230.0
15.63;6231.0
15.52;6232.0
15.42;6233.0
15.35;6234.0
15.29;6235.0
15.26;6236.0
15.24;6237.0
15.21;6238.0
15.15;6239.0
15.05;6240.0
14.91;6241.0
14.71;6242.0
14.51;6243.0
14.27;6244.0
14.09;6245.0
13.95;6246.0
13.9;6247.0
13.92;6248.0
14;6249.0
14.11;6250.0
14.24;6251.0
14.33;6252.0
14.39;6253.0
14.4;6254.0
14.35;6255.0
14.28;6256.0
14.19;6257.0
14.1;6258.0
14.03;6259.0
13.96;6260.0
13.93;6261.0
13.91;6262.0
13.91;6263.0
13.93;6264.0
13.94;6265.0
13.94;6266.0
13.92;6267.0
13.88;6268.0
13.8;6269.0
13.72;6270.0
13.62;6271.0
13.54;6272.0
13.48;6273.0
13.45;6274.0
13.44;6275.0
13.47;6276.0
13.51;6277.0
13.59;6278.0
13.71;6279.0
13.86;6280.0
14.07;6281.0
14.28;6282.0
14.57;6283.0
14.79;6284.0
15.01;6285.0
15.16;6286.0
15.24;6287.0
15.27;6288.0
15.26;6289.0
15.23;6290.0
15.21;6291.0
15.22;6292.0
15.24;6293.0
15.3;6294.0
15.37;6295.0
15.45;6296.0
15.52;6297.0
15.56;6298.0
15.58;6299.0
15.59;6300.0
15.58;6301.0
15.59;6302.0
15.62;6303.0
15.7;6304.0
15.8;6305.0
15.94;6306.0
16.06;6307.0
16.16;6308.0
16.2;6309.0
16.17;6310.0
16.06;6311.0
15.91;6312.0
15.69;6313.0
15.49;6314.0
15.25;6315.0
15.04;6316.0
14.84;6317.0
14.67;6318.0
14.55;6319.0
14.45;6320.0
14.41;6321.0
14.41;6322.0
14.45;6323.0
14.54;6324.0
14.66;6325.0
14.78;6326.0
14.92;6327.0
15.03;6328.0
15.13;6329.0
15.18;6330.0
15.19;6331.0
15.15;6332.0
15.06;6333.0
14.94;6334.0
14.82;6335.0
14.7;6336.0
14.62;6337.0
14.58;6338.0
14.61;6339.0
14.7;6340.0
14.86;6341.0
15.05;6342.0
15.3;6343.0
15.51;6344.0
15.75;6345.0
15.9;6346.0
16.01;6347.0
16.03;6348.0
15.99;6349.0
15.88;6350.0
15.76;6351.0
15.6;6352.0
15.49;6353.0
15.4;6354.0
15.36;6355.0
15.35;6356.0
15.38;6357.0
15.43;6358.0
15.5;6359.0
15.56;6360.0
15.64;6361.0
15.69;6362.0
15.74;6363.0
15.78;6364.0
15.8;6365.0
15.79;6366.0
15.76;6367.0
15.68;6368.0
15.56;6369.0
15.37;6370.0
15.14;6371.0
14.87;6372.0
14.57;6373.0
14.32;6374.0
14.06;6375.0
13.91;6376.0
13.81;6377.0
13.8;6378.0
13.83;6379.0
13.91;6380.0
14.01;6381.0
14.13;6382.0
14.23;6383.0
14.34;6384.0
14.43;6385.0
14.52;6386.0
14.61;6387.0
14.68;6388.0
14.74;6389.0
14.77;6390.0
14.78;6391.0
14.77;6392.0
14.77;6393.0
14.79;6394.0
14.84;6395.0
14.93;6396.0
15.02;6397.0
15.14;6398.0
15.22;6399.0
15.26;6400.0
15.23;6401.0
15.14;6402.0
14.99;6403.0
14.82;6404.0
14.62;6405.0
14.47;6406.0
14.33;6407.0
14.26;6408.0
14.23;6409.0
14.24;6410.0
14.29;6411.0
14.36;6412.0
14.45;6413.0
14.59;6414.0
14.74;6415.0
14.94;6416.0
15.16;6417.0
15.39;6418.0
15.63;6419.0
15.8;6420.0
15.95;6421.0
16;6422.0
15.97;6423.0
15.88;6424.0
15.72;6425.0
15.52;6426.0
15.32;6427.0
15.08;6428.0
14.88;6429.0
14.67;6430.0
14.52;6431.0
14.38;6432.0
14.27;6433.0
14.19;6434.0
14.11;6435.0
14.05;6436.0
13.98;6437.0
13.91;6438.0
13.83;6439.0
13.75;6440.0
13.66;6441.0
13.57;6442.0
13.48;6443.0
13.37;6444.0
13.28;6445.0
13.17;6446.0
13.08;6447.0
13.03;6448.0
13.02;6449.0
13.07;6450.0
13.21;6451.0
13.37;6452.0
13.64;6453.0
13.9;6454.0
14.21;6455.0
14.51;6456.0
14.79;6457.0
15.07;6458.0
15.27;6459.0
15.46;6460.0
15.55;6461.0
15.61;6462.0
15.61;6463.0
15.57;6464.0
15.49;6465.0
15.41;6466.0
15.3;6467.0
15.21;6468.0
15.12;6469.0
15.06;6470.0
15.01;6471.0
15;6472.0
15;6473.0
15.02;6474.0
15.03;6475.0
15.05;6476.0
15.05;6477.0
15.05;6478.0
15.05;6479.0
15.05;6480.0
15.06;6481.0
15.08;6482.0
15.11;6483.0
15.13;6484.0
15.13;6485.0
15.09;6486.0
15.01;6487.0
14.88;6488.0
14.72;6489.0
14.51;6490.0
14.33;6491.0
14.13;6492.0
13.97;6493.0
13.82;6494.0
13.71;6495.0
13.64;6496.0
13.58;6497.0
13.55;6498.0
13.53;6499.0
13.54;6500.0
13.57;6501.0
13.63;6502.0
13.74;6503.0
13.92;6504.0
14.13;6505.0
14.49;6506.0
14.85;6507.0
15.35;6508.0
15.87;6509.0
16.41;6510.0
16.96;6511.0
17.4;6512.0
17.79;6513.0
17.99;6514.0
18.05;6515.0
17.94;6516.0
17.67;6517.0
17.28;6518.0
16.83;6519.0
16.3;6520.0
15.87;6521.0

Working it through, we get 0.03 mag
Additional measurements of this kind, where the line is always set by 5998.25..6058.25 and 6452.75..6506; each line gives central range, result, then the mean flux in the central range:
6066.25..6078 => -0.02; 16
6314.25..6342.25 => 0.02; 14.8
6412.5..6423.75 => -0.04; 15.3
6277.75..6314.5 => -0.01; 15.3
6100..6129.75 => 0.04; 15.1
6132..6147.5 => 0.01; 15.3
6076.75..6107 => 0.02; 15.3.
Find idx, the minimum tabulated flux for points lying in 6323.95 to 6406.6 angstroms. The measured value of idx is 13.8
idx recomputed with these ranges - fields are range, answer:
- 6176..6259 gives 13.22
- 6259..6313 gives 13.44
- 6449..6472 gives 13.02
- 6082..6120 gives 14.11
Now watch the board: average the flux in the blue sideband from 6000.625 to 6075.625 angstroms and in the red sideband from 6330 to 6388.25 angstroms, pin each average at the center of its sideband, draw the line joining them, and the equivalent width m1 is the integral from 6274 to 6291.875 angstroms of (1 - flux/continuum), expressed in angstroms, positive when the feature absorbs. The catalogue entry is 1.0 angstroms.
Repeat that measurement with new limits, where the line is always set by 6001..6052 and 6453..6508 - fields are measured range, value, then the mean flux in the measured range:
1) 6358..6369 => -0.6 angstroms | 15.7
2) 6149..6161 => -0.7 angstroms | 16.2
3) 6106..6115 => 0.1 angstroms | 15.2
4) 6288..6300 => -0.3 angstroms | 15.4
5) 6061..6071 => -0.7 angstroms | 16.5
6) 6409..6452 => 1.1 angstroms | 14.4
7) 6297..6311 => -0.7 angstroms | 15.8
